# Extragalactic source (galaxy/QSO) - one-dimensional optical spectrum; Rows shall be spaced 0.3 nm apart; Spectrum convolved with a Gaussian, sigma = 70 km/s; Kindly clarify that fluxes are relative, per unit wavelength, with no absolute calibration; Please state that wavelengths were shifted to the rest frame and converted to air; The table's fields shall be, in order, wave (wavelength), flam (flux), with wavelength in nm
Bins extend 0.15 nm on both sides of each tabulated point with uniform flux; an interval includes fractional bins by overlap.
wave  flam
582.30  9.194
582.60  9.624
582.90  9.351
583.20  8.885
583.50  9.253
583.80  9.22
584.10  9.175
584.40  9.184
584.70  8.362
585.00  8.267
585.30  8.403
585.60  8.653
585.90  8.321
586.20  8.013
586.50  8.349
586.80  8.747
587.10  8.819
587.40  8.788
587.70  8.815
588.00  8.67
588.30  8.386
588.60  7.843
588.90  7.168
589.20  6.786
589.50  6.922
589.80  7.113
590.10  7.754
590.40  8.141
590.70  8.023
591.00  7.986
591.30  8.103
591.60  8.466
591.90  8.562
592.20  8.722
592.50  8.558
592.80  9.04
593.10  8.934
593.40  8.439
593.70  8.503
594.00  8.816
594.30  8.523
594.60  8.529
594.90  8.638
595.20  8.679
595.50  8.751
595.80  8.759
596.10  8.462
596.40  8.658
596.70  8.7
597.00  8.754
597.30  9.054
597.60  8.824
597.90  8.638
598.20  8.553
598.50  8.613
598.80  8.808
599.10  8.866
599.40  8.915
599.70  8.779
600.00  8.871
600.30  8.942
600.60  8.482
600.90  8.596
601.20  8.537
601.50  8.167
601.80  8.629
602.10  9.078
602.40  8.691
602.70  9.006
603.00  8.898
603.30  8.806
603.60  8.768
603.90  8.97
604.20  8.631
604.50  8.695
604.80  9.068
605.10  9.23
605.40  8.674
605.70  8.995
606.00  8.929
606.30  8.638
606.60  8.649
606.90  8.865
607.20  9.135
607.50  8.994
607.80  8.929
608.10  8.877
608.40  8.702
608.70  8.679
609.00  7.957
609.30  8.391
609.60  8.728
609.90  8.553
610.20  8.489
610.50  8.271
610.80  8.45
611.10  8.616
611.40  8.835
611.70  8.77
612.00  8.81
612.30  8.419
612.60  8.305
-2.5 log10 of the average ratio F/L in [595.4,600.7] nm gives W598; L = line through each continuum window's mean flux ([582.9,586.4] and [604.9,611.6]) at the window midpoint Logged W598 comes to -0.004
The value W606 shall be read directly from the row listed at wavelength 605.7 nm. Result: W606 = 8.995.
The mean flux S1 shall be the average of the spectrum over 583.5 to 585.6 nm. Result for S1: 8.79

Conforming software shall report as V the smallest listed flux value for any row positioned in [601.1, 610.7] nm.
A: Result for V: 7.957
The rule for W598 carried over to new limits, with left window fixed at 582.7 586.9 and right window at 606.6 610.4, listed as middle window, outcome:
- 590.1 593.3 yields 0.04 mag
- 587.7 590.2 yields 0.14 mag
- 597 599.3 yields -0.01 mag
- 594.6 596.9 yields 0.01 mag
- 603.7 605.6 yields -0.02 mag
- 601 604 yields -0.01 mag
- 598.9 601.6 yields 0.00 mag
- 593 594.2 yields 0.01 mag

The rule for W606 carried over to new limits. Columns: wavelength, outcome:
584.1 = 9.175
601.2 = 8.537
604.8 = 9.068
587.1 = 8.819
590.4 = 8.141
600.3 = 8.942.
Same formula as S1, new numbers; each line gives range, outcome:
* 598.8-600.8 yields 8.8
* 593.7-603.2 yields 8.71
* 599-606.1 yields 8.8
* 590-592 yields 8.15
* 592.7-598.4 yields 8.69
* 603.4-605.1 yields 8.86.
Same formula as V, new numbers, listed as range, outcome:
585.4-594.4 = 6.786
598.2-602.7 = 8.167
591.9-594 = 8.439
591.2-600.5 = 8.103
